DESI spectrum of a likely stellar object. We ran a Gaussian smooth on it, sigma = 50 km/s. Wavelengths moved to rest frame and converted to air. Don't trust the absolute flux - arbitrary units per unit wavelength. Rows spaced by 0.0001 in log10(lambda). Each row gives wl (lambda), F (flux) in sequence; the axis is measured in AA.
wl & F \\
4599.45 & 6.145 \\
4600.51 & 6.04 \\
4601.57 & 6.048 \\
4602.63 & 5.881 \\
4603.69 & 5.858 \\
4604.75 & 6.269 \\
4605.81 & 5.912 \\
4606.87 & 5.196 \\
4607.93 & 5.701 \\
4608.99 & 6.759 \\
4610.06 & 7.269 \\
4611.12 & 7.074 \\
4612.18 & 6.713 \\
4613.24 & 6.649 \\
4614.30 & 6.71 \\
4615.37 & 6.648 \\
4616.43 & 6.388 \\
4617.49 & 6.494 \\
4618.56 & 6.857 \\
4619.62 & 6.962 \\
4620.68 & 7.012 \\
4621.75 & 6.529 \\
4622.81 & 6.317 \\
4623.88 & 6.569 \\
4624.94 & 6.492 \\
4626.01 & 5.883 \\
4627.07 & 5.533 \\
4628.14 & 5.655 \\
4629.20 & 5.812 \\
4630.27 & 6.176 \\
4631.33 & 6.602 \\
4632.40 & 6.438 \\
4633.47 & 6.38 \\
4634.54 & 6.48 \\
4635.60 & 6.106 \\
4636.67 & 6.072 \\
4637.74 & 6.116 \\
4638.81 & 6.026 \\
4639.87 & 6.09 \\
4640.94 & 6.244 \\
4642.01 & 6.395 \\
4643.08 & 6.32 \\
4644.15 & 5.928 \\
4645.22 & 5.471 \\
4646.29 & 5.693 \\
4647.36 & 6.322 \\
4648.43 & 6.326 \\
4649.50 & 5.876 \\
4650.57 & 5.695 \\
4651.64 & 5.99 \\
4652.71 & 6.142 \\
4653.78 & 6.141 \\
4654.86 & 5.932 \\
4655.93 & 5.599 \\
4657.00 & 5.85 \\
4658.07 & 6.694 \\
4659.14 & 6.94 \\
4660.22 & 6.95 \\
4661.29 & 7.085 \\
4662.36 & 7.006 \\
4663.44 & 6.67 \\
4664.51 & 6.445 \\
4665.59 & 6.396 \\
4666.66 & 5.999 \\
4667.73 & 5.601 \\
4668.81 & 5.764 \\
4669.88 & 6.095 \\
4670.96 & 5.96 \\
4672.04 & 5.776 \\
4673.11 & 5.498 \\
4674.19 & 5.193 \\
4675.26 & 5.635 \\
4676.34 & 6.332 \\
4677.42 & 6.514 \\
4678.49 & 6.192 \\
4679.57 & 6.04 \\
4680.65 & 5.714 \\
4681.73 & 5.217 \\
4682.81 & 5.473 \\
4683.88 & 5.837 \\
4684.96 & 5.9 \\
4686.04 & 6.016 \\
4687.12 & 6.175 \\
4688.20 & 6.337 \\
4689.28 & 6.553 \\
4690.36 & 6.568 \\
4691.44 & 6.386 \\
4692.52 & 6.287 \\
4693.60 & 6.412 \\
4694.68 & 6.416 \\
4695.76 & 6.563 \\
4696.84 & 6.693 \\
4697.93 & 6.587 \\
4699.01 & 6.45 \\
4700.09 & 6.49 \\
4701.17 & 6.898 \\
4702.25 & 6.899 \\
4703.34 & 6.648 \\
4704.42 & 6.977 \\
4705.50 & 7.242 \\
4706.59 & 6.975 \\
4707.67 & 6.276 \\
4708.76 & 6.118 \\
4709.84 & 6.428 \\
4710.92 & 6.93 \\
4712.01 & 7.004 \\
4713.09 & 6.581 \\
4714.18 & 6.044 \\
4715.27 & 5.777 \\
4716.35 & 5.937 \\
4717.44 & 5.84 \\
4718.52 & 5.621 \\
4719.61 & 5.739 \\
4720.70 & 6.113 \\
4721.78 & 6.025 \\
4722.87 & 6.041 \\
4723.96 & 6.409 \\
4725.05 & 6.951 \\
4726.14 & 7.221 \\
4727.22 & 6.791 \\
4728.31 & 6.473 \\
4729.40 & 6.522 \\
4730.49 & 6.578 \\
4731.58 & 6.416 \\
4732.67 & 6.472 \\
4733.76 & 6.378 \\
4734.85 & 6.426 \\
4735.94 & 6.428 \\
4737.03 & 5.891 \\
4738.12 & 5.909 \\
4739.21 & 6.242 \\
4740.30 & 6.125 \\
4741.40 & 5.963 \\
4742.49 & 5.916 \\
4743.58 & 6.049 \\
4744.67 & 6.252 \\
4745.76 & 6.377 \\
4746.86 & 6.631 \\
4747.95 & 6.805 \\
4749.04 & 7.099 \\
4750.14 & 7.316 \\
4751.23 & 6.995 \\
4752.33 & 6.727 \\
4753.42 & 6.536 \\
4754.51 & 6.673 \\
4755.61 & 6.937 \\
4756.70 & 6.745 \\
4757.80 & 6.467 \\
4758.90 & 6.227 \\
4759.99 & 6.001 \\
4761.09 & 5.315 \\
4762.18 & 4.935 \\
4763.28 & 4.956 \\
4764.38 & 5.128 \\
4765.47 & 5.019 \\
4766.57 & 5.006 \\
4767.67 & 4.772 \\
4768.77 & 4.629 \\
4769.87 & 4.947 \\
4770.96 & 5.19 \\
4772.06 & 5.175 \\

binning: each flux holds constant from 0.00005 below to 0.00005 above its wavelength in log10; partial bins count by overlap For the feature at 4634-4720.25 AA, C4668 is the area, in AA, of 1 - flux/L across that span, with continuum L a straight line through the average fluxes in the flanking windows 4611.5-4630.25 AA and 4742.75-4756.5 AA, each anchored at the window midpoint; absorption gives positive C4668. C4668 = 4.2 AA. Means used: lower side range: 6.42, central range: 6.22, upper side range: 6.69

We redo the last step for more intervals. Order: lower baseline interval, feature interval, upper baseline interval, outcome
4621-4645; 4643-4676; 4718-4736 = 0.8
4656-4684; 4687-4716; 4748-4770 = -2.4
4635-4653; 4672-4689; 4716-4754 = 0.8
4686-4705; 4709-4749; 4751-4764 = 0.1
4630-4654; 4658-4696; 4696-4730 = 0.8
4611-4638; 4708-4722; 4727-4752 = 0.6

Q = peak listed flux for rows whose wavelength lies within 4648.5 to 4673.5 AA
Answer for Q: 7.085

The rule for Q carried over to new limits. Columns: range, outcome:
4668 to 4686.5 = 6.514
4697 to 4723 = 7.242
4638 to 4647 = 6.395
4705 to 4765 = 7.316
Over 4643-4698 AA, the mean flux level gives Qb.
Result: 6.13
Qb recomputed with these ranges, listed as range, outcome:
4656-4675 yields 6.21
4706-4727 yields 6.33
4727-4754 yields 6.45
